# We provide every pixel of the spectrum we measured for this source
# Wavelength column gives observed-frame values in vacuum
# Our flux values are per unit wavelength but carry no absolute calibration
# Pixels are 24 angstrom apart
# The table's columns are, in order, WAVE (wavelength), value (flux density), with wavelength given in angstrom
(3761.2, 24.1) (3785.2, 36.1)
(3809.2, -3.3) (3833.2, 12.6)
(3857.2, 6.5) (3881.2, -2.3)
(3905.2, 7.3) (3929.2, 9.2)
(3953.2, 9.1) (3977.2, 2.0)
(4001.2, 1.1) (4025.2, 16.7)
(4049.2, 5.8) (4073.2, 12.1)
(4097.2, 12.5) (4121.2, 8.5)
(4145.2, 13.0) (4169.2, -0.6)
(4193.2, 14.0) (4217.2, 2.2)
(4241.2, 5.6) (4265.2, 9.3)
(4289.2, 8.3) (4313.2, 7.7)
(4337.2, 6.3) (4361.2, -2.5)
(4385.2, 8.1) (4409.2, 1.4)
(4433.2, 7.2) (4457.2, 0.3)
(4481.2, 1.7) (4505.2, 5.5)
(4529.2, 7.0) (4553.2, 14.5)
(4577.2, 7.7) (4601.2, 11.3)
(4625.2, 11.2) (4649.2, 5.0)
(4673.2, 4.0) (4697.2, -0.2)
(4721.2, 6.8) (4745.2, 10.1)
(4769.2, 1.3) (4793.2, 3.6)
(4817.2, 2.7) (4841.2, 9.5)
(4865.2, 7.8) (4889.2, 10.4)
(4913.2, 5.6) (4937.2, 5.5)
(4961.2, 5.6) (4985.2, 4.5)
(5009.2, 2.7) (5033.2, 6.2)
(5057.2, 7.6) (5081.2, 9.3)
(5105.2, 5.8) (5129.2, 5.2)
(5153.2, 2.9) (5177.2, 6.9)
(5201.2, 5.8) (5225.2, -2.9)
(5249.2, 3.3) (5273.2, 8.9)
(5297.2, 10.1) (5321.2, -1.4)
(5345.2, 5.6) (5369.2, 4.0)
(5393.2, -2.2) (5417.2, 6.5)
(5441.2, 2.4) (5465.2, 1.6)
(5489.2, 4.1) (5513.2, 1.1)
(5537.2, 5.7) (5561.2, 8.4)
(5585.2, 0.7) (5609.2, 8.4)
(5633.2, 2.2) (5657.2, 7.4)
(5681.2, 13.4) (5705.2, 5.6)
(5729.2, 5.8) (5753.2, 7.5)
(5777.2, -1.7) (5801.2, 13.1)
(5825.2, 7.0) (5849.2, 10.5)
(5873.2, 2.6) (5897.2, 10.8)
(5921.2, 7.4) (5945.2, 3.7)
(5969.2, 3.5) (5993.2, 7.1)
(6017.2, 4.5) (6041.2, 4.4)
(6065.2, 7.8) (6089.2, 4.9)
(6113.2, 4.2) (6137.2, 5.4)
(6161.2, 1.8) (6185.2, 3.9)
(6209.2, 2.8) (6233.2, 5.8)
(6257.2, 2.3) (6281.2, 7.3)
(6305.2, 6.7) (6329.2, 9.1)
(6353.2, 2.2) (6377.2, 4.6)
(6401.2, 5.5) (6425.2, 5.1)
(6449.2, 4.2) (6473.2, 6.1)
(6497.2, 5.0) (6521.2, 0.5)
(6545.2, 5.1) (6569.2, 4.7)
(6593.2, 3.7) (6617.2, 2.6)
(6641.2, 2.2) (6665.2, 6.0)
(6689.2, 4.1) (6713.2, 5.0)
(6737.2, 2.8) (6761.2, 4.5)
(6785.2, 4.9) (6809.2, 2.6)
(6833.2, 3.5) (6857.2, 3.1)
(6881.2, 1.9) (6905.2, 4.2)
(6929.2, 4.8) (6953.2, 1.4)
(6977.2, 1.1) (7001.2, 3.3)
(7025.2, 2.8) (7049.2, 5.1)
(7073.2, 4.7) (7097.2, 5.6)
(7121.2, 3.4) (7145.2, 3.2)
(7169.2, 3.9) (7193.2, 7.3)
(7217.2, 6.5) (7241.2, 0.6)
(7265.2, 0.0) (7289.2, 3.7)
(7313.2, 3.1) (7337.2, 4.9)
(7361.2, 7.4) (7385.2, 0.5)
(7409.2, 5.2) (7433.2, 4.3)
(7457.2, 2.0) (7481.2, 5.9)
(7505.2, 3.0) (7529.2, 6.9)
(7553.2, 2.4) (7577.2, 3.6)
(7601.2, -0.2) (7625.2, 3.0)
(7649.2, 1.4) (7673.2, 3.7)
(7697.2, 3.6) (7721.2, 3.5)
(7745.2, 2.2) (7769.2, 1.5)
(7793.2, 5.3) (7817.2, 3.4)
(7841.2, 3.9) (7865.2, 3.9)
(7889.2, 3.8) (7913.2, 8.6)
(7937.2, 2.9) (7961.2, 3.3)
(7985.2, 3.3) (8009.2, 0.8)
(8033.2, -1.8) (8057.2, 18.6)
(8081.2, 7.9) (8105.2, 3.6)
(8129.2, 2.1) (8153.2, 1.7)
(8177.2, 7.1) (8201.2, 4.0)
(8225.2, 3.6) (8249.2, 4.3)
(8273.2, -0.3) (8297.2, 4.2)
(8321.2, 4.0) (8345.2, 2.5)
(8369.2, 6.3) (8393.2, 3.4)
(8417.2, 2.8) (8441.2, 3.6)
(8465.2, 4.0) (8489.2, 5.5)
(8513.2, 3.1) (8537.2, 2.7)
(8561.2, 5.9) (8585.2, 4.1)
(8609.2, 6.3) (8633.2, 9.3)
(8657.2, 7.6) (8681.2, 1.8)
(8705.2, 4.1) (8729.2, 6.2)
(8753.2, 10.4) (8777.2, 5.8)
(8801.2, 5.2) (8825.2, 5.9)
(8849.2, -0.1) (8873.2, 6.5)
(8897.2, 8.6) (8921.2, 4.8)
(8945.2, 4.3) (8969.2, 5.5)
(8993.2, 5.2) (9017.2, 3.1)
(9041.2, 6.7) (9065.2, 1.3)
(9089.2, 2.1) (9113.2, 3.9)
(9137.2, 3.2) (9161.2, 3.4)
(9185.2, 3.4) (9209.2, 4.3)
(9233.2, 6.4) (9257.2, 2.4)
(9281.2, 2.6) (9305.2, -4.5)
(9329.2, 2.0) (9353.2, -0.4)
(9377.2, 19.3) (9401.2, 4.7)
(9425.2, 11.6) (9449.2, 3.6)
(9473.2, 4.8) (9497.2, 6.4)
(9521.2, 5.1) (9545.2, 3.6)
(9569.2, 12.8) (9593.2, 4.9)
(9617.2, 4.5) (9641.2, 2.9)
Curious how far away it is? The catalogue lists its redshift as 1.163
